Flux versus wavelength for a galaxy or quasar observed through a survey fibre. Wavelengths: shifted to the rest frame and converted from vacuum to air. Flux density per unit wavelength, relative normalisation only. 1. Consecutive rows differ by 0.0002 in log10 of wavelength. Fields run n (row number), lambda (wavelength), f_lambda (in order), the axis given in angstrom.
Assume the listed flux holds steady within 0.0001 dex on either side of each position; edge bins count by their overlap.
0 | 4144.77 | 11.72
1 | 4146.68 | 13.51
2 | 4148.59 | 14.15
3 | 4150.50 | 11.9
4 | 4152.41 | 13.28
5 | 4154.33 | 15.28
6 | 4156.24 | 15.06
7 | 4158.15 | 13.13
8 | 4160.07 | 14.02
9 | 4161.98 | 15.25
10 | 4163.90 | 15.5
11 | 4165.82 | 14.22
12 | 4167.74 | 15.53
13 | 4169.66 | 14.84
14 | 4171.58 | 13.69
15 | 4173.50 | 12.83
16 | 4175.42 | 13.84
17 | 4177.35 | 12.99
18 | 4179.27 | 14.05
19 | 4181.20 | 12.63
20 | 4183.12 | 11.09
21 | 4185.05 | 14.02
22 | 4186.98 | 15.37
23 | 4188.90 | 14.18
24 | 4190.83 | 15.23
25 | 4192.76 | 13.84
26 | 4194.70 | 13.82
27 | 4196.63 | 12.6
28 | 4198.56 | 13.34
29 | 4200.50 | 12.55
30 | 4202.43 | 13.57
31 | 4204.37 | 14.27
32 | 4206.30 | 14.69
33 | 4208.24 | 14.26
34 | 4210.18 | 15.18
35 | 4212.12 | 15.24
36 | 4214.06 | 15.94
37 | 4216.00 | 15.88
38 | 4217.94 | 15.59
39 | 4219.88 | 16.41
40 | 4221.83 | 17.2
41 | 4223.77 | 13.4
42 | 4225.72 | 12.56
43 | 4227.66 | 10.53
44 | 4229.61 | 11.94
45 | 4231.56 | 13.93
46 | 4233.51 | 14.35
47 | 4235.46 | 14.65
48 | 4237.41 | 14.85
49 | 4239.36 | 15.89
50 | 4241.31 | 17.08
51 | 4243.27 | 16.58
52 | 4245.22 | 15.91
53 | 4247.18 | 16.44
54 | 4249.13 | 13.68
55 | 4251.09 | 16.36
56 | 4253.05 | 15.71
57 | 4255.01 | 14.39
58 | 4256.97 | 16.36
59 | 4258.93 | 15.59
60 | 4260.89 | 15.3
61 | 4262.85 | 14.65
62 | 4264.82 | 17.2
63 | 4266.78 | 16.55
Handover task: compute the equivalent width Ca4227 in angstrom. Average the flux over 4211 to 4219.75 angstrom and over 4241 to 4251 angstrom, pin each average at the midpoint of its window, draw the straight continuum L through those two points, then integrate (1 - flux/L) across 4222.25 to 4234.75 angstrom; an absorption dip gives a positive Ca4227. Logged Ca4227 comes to 2.2 angstrom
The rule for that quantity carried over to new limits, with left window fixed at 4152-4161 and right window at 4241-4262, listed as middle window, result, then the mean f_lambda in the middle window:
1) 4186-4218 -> 1.1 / 14.4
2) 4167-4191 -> 1.2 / 13.8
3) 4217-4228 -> 0.5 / 14.5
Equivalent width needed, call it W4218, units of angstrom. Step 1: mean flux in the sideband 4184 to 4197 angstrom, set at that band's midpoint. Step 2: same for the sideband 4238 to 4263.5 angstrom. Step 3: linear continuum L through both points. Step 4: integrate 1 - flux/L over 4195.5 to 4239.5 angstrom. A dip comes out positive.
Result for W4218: 1.8 angstrom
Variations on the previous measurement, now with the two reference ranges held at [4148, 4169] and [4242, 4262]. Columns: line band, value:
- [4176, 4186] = 1.1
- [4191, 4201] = 1.0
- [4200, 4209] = 0.6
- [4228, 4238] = 1.1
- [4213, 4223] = -0.6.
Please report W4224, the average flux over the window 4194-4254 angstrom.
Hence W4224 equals 14.7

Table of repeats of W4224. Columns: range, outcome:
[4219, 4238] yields 13.9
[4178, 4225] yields 14.3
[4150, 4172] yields 14.4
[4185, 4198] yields 14.1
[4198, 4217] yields 14.5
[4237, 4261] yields 15.7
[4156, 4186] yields 13.9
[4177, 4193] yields 13.7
